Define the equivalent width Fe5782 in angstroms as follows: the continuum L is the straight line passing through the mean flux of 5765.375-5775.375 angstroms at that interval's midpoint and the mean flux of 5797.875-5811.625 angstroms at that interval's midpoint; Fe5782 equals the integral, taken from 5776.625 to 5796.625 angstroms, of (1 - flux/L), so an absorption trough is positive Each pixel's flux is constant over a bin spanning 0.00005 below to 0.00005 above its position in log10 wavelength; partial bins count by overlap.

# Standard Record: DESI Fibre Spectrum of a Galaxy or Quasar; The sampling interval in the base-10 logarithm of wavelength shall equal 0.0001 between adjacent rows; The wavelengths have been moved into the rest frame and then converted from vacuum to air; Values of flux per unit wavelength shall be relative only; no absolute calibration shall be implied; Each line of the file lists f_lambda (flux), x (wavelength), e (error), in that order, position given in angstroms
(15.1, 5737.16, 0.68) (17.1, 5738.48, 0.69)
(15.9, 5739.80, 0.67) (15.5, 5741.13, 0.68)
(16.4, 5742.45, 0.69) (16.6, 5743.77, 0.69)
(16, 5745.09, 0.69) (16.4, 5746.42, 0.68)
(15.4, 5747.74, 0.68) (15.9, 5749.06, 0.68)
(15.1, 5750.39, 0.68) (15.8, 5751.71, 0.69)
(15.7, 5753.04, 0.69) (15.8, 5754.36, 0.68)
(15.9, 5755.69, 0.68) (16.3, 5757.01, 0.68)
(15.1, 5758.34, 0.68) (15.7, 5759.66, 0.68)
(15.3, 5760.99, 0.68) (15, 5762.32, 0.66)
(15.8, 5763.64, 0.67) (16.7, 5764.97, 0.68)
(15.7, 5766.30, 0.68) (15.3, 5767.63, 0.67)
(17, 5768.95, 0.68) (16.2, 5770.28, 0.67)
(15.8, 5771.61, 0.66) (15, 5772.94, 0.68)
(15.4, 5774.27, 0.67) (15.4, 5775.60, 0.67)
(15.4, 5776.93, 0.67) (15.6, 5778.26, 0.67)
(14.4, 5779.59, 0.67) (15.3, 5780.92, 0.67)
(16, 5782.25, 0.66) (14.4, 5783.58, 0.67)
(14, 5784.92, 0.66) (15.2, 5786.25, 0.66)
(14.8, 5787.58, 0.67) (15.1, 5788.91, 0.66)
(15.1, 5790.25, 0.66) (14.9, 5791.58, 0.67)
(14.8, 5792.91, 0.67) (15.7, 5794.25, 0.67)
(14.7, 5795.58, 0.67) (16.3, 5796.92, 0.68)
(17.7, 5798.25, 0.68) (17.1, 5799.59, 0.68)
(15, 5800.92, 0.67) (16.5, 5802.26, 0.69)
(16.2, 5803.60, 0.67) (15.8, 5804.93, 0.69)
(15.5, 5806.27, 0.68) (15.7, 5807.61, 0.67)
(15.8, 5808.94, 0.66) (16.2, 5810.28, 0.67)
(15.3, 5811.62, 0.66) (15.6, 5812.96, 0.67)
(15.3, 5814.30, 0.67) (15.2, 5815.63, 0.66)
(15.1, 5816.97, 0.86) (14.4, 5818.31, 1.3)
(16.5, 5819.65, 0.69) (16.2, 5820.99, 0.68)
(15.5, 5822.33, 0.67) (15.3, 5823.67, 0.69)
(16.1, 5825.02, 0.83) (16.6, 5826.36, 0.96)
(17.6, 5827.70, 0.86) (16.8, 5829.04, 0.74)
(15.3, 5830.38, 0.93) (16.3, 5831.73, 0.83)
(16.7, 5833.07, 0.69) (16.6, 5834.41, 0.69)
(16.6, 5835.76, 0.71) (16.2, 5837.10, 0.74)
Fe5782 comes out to 1.1 angstroms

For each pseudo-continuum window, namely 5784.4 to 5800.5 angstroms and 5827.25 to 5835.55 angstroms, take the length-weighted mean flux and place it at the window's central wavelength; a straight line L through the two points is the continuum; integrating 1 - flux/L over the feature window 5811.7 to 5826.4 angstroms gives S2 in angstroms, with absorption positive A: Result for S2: 0.6 angstroms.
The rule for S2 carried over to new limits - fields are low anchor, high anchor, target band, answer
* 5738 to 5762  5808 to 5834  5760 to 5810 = 1.0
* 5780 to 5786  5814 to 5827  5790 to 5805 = -0.6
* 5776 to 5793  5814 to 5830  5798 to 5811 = -0.5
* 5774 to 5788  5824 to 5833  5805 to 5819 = 0.5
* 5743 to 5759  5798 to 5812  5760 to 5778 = 0.2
